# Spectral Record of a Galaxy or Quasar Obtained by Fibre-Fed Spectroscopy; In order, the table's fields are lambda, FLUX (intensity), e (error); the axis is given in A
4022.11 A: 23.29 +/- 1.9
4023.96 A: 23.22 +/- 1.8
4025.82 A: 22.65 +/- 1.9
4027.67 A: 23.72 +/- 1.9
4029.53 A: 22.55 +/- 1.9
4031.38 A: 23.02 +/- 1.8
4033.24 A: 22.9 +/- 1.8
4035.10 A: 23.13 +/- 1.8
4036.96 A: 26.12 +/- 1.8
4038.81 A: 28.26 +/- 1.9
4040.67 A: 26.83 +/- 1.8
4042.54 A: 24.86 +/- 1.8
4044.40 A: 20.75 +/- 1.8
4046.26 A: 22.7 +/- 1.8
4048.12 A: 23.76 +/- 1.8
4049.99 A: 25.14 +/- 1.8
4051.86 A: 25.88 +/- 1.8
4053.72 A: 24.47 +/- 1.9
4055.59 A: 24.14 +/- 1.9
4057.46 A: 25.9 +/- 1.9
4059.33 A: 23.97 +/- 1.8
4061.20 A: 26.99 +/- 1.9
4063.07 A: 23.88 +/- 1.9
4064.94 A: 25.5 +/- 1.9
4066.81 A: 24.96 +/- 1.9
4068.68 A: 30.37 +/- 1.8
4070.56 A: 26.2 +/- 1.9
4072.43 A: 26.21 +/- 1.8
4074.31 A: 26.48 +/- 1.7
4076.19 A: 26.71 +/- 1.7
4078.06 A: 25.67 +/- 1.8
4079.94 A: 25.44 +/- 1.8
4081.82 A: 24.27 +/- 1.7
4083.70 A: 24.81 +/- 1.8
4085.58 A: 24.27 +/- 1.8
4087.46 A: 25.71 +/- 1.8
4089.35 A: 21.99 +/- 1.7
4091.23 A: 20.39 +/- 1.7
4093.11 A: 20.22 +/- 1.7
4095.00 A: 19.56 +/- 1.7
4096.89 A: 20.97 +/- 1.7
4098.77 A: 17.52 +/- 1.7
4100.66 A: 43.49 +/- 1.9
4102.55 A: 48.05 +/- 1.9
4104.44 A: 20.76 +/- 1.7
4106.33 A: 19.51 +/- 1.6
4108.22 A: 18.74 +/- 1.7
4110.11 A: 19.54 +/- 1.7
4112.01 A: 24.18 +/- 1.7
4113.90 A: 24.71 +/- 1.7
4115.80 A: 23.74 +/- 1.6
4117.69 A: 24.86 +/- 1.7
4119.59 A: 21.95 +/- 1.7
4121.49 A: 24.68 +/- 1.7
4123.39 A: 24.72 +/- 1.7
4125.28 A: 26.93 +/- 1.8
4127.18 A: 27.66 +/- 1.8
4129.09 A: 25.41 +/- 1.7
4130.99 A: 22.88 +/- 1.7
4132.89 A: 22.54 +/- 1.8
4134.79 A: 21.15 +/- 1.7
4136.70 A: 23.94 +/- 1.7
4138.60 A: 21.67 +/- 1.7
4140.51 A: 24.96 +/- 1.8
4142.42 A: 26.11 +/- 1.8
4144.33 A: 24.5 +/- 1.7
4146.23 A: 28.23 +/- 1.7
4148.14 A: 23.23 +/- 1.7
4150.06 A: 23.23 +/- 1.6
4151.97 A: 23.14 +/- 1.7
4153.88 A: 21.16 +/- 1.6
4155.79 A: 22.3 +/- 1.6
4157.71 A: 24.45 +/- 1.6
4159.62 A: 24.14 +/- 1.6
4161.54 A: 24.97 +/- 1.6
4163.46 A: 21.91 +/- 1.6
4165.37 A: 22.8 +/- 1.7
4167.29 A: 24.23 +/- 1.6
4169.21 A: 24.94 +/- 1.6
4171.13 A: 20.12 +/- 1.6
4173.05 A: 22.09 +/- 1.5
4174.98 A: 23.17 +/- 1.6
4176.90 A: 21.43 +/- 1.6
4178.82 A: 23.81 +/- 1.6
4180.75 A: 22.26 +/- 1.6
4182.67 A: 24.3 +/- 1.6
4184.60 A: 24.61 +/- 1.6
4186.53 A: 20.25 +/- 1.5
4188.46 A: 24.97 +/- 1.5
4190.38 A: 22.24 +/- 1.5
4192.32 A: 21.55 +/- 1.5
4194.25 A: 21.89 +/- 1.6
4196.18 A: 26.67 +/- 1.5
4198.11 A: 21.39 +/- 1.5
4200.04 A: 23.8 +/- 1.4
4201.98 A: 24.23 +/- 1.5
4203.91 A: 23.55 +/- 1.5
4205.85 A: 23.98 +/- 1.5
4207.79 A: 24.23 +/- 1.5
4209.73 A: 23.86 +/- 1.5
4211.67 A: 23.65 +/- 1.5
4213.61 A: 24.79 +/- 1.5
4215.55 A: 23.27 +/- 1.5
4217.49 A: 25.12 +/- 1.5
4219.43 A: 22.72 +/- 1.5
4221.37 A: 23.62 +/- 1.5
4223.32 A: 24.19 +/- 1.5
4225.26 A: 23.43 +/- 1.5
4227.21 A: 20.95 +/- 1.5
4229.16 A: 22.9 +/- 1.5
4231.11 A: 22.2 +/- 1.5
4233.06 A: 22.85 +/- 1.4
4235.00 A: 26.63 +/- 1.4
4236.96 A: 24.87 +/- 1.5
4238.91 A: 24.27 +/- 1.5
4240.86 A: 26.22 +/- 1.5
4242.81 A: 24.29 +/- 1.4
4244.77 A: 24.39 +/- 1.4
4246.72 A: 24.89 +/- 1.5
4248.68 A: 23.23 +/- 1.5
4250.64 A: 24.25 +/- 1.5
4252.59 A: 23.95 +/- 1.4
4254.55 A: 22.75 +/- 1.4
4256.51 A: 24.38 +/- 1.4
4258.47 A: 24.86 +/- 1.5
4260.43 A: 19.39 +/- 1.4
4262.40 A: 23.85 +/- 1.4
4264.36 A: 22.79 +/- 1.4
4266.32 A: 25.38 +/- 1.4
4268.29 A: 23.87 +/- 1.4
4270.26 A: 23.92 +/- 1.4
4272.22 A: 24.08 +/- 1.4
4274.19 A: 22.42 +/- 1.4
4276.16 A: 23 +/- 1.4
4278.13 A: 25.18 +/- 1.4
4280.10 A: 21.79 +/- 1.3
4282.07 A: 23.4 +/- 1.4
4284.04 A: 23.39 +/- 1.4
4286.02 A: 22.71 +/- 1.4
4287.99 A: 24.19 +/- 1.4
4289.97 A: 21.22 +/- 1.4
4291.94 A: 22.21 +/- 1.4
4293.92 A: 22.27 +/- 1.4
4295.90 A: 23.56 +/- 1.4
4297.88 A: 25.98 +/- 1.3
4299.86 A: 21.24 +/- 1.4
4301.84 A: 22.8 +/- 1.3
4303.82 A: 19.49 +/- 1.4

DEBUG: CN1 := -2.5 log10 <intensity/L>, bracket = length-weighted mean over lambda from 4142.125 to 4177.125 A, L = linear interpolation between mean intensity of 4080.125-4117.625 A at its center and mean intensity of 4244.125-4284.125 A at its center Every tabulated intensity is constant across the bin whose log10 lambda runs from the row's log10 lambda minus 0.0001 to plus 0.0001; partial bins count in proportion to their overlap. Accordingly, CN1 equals 0.03 mag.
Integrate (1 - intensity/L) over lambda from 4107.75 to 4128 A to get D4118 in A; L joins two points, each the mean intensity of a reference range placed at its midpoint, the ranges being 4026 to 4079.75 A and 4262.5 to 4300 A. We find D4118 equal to 0.5 A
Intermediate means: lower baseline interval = 25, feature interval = 23.9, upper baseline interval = 23.4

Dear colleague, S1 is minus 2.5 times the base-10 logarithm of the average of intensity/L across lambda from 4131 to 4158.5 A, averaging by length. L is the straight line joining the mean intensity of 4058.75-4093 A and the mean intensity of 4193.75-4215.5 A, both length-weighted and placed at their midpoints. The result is 0.04 mag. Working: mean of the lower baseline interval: 25.1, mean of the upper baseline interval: 23.8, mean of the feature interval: 23.6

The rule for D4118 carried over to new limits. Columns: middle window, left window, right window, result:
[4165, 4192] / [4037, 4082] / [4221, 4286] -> 1.6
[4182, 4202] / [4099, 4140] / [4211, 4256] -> 0.9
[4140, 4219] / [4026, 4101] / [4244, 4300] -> 1.3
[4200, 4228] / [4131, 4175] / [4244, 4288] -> -0.3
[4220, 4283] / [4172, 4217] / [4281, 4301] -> -1.5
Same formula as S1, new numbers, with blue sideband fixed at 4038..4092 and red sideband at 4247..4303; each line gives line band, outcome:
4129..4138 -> 0.071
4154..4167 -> 0.042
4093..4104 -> -0.155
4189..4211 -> 0.022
